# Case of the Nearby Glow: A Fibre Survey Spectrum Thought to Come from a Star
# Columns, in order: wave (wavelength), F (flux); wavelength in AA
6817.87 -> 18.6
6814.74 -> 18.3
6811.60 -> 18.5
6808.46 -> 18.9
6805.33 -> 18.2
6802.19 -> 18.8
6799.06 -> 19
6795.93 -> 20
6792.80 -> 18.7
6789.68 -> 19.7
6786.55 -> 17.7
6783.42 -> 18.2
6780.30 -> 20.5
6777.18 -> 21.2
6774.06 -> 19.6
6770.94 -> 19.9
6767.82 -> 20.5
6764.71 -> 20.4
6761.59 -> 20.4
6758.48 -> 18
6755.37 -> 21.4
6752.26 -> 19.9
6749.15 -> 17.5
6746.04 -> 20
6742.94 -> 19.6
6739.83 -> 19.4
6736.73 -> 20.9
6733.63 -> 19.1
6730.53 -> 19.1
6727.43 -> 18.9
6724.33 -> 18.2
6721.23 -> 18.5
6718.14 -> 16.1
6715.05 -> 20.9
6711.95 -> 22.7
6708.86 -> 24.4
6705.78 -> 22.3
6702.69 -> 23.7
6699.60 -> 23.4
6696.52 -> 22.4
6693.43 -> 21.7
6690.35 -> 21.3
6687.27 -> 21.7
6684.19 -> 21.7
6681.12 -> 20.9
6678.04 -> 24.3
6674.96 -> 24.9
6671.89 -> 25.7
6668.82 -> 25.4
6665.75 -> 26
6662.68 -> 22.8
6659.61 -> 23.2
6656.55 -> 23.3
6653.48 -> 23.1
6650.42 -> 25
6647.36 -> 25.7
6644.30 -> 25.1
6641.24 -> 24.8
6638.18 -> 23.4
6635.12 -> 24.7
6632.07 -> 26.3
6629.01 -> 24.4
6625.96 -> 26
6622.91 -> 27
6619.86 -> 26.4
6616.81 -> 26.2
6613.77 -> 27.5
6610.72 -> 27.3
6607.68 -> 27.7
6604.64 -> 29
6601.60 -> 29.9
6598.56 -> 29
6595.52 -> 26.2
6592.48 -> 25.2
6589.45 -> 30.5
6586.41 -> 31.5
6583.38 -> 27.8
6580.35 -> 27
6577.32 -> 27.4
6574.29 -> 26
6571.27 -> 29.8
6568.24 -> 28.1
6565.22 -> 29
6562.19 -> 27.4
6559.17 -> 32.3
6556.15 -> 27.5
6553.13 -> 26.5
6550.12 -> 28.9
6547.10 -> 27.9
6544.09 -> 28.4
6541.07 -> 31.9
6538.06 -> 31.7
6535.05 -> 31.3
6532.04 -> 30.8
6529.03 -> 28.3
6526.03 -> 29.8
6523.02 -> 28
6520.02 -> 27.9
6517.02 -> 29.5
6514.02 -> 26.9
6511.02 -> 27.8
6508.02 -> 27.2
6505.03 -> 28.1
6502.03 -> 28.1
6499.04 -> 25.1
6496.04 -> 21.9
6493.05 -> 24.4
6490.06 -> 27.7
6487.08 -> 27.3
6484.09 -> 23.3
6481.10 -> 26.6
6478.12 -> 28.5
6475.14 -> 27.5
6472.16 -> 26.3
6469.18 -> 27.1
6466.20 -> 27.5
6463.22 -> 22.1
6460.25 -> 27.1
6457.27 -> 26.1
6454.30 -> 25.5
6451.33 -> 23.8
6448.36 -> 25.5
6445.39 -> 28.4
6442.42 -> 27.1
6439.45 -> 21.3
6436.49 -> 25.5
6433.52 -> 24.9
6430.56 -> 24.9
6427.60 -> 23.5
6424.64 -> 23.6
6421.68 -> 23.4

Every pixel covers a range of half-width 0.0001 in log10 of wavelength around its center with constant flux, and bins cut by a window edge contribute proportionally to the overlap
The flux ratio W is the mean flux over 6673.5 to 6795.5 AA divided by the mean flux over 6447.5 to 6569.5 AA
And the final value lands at 0.7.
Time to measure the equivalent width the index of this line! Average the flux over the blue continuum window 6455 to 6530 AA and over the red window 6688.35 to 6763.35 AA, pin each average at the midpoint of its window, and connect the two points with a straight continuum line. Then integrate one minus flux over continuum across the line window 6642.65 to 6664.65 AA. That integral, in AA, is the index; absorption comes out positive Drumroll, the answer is -1.7 AA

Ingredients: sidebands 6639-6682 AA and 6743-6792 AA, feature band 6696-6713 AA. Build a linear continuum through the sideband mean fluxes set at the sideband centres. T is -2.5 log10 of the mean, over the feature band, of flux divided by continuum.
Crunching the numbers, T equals -0.04 mag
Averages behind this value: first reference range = 24.3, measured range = 23.2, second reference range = 19.6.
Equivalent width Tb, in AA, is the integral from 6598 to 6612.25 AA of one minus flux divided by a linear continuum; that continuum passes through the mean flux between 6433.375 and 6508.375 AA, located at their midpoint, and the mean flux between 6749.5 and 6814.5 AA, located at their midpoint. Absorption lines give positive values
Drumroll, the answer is -3.35 AA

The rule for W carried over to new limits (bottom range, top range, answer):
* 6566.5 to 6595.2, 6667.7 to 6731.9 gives 0.78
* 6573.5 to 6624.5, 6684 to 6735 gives 0.75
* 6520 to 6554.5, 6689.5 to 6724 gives 0.73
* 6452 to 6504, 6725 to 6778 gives 0.76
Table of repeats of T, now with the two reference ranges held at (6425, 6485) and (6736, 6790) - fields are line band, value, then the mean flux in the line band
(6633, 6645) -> -0.12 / 24.5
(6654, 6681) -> -0.13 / 24.2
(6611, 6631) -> -0.17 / 26.3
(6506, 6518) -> -0.14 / 27.8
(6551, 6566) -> -0.21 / 28.5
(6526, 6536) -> -0.24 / 30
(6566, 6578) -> -0.19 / 27.9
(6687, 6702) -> -0.06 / 22.2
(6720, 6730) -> 0.10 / 18.6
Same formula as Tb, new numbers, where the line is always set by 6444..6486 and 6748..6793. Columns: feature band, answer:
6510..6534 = -3.7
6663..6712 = -4.4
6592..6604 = -2.4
